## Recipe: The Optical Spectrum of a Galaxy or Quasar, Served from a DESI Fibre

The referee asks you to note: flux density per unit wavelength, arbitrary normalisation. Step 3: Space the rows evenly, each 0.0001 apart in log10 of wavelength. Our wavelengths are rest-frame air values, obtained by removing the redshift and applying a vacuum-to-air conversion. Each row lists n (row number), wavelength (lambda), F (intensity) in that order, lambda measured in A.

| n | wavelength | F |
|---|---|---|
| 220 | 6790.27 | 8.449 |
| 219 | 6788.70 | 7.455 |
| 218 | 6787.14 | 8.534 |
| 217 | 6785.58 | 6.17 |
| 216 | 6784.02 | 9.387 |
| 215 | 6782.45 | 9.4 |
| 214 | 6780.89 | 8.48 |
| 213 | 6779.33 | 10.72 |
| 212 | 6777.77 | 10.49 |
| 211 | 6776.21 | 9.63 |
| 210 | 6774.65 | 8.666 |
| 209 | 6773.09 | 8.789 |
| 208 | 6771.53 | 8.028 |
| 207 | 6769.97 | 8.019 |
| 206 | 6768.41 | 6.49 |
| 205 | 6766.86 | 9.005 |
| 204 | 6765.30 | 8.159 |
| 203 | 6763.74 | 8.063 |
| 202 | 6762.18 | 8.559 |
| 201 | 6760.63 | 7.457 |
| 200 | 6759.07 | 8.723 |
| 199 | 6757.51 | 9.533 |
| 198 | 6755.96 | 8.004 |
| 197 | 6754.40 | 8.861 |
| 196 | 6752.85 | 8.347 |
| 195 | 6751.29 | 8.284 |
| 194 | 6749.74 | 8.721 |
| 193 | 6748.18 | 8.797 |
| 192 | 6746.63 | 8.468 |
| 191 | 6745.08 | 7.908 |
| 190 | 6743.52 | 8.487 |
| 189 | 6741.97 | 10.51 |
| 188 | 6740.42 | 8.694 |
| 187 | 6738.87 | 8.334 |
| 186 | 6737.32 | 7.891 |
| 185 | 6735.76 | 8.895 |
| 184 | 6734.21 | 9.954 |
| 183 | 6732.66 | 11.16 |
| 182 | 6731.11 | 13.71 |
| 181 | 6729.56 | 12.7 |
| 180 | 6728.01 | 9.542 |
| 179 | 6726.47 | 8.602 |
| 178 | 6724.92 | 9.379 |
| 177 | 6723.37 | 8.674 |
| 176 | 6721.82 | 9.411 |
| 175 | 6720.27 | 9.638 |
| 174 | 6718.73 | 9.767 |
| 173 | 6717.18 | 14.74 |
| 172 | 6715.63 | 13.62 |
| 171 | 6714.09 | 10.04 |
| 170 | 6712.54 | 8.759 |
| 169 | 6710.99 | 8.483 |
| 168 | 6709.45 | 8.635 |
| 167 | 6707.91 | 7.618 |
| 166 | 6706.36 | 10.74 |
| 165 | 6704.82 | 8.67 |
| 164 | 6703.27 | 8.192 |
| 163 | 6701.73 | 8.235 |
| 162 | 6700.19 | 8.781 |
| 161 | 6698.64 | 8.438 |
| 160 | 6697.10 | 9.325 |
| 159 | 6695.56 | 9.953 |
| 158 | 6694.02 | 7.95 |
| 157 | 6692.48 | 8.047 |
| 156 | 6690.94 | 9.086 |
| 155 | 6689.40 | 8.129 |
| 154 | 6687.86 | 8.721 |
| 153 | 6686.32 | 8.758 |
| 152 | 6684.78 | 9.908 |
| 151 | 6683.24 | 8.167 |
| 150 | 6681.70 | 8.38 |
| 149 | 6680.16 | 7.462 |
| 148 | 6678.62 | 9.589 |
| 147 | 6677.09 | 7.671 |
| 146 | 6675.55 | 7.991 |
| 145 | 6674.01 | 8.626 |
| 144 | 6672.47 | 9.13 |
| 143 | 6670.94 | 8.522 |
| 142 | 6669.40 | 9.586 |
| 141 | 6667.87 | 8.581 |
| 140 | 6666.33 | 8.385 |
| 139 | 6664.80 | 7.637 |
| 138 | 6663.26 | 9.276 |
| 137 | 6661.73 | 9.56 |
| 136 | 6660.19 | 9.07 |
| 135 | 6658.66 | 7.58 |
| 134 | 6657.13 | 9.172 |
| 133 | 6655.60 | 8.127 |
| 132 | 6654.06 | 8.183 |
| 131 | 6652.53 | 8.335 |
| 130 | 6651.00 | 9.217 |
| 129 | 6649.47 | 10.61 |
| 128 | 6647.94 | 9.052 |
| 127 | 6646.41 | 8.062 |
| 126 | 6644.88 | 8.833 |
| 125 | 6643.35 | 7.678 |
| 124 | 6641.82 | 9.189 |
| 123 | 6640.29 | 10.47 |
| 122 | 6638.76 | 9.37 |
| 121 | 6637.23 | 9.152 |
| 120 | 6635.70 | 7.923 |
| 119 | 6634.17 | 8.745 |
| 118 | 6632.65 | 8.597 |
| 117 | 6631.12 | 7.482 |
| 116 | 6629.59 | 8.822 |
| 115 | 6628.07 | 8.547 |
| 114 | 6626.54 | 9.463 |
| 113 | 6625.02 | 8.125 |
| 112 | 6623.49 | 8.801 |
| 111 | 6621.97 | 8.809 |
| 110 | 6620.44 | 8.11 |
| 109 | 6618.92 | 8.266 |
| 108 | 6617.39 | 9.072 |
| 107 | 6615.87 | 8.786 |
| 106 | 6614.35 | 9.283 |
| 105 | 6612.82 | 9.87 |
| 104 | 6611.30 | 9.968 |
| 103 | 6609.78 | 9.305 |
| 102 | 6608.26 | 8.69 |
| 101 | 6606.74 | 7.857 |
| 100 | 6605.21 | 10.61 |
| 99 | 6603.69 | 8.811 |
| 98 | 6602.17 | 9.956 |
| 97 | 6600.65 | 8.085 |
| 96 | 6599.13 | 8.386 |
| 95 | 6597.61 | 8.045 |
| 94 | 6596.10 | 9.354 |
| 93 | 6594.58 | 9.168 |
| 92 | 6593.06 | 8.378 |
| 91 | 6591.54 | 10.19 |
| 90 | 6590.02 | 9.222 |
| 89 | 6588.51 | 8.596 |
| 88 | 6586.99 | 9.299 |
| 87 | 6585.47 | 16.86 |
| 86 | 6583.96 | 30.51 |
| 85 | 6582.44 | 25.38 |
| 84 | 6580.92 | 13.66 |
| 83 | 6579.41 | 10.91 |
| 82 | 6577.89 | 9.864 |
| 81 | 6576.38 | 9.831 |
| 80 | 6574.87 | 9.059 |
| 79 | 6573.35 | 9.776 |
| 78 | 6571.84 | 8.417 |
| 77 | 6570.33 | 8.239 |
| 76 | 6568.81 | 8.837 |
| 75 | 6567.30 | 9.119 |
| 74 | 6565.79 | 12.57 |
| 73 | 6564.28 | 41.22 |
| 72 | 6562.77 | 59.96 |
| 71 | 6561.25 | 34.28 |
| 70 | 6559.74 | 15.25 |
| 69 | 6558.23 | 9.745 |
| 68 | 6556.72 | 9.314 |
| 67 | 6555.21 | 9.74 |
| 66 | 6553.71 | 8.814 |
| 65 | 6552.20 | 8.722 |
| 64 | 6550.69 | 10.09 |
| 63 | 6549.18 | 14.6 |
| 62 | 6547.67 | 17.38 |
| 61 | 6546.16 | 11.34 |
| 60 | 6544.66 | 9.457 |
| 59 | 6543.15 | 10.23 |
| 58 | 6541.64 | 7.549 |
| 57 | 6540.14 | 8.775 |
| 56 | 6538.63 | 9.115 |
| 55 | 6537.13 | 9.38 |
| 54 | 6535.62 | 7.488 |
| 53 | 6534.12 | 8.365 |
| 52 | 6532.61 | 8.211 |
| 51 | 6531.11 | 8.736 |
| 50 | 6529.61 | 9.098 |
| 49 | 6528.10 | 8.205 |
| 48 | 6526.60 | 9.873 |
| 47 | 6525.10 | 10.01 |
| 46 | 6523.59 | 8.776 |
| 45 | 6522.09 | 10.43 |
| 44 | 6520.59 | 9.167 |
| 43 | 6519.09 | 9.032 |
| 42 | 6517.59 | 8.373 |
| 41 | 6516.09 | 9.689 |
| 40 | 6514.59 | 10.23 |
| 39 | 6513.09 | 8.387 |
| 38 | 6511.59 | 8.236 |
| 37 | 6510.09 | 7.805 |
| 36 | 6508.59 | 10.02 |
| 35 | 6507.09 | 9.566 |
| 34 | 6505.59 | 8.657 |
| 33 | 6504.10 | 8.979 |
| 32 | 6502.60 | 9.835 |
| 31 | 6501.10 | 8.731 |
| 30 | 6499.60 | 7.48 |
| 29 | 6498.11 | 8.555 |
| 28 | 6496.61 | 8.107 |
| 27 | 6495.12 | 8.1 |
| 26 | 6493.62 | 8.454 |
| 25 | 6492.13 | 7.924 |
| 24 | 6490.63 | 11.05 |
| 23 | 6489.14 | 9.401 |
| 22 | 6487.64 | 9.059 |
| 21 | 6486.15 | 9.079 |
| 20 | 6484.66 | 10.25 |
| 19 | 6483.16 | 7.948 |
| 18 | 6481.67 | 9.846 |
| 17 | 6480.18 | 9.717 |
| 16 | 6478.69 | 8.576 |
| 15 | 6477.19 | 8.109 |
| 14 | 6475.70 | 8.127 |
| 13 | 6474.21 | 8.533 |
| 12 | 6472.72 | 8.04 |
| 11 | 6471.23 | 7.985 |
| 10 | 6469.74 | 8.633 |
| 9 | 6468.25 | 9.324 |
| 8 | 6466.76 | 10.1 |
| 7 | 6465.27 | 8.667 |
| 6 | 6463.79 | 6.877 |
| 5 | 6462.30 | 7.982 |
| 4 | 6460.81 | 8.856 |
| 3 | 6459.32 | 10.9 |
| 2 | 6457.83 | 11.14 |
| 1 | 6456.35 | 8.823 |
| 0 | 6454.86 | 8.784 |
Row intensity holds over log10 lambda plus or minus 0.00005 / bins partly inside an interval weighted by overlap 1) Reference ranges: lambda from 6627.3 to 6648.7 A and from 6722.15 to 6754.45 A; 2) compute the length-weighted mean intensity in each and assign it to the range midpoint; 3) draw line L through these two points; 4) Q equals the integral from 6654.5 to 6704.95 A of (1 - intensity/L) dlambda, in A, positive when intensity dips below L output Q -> 1.9 A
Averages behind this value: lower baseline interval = 8.71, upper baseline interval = 9.34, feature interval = 8.62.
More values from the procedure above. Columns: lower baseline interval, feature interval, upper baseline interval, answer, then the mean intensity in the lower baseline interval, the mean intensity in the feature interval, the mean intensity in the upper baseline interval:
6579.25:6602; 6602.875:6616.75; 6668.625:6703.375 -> 2.84 A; 12.4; 9.24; 8.65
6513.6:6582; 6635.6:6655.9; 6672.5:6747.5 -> 2.99 A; 12.3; 8.92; 9.26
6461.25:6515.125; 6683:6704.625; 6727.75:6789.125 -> 0.46 A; 8.78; 8.7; 8.93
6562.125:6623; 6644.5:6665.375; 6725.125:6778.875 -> 4.32 A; 12.4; 8.77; 9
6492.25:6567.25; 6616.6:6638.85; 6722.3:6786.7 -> 4.02 A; 11.7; 8.6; 8.97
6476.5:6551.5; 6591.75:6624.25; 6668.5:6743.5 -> 1.23 A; 9.31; 8.96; 9.3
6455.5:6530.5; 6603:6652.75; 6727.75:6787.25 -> 0.30 A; 8.97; 8.91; 8.96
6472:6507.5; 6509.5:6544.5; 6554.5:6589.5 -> 9.43 A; 8.83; 8.93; 16.5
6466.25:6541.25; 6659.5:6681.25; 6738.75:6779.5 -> 0.21 A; 8.9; 8.64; 8.63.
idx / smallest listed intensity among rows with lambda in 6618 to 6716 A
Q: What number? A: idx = 7.462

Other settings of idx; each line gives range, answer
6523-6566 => 7.488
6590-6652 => 7.482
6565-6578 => 8.239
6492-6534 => 7.48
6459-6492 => 6.877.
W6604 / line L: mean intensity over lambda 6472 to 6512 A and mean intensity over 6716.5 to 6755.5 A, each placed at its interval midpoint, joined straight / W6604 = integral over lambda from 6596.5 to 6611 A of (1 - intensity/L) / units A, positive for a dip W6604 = 0.40 A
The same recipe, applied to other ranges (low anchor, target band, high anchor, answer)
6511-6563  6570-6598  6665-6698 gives -3.76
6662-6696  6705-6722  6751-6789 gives -3.00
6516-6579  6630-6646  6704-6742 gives 3.39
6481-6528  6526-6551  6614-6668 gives -2.52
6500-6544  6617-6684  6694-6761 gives 4.01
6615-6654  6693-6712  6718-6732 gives 2.09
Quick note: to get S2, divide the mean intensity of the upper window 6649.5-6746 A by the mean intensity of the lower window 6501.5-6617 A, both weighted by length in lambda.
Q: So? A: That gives 0.79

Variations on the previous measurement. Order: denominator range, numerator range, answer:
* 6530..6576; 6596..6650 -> 0.66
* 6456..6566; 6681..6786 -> 0.84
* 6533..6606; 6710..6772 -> 0.72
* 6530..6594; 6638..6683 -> 0.65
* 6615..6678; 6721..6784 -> 1.04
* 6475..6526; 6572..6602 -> 1.30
